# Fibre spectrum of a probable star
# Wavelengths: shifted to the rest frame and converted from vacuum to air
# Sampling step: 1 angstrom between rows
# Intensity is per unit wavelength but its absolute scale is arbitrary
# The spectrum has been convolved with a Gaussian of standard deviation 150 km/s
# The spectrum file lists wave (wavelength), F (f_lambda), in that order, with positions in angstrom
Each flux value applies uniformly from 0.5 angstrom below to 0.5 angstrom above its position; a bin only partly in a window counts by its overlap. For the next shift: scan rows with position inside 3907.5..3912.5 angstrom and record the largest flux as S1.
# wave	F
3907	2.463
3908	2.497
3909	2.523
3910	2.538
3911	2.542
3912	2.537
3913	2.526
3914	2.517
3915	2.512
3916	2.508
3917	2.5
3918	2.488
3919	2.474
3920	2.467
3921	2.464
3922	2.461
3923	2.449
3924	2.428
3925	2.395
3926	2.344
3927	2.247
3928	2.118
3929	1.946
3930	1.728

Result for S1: 2.542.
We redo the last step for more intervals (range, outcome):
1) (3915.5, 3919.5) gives 2.508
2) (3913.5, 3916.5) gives 2.517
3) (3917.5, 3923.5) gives 2.488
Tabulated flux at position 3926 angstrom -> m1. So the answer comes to 2.344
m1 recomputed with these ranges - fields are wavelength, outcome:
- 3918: 2.488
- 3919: 2.474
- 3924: 2.428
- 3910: 2.538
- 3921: 2.464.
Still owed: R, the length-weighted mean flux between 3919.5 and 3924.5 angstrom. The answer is 2.45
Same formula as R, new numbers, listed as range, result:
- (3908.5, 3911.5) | 2.53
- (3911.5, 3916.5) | 2.52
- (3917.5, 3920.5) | 2.48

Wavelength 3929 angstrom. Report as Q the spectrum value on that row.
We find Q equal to 1.946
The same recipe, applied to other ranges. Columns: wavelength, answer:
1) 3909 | 2.523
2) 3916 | 2.508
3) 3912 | 2.537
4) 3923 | 2.449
